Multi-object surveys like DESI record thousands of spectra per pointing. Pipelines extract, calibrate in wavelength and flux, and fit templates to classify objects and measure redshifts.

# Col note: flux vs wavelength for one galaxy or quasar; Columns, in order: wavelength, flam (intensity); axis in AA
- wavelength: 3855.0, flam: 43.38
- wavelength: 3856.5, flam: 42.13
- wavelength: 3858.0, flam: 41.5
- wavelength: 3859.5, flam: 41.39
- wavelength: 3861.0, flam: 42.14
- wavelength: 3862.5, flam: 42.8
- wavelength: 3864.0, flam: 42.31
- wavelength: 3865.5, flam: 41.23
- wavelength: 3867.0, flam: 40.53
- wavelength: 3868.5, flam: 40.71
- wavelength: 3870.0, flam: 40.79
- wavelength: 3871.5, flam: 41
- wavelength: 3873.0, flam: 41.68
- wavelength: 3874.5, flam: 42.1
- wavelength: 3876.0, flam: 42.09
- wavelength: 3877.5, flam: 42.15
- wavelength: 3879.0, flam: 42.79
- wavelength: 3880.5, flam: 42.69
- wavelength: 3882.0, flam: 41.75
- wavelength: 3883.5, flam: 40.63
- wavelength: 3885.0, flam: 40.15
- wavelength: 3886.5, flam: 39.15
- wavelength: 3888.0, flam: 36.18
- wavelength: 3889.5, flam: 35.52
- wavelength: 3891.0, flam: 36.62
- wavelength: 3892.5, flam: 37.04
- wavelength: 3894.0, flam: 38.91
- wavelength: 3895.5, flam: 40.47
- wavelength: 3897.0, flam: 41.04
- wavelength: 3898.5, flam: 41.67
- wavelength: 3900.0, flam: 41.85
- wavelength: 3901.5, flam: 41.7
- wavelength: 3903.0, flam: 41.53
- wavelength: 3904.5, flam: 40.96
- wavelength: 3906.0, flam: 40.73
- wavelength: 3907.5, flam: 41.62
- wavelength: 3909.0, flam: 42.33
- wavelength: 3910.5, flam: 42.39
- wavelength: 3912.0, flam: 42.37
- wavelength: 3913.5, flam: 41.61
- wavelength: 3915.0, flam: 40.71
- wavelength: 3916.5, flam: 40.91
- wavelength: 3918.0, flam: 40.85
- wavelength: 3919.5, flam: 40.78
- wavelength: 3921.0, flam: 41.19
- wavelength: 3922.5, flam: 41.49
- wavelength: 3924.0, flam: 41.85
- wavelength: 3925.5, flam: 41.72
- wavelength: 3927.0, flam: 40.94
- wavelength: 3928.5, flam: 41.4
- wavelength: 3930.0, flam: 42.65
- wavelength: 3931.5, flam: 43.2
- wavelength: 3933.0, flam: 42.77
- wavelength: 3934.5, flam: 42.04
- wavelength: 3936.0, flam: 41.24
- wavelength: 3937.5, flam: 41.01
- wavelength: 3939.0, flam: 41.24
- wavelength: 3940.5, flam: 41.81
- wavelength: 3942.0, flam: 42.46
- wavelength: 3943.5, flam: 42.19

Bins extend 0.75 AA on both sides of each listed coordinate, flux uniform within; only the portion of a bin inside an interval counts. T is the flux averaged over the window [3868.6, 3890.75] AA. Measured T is 40.5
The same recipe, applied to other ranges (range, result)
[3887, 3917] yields 40.3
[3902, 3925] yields 41.4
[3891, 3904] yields 40.3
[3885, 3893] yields 37.2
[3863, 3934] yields 41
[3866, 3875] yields 41.1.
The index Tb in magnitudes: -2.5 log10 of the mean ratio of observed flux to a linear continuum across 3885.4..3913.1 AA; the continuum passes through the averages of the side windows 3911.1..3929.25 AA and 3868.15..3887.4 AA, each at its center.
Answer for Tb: 0.03 mag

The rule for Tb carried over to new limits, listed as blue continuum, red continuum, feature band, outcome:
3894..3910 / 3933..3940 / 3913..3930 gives 0.004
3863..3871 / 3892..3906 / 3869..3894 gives 0.022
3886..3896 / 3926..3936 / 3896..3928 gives -0.040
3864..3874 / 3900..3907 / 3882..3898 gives 0.067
